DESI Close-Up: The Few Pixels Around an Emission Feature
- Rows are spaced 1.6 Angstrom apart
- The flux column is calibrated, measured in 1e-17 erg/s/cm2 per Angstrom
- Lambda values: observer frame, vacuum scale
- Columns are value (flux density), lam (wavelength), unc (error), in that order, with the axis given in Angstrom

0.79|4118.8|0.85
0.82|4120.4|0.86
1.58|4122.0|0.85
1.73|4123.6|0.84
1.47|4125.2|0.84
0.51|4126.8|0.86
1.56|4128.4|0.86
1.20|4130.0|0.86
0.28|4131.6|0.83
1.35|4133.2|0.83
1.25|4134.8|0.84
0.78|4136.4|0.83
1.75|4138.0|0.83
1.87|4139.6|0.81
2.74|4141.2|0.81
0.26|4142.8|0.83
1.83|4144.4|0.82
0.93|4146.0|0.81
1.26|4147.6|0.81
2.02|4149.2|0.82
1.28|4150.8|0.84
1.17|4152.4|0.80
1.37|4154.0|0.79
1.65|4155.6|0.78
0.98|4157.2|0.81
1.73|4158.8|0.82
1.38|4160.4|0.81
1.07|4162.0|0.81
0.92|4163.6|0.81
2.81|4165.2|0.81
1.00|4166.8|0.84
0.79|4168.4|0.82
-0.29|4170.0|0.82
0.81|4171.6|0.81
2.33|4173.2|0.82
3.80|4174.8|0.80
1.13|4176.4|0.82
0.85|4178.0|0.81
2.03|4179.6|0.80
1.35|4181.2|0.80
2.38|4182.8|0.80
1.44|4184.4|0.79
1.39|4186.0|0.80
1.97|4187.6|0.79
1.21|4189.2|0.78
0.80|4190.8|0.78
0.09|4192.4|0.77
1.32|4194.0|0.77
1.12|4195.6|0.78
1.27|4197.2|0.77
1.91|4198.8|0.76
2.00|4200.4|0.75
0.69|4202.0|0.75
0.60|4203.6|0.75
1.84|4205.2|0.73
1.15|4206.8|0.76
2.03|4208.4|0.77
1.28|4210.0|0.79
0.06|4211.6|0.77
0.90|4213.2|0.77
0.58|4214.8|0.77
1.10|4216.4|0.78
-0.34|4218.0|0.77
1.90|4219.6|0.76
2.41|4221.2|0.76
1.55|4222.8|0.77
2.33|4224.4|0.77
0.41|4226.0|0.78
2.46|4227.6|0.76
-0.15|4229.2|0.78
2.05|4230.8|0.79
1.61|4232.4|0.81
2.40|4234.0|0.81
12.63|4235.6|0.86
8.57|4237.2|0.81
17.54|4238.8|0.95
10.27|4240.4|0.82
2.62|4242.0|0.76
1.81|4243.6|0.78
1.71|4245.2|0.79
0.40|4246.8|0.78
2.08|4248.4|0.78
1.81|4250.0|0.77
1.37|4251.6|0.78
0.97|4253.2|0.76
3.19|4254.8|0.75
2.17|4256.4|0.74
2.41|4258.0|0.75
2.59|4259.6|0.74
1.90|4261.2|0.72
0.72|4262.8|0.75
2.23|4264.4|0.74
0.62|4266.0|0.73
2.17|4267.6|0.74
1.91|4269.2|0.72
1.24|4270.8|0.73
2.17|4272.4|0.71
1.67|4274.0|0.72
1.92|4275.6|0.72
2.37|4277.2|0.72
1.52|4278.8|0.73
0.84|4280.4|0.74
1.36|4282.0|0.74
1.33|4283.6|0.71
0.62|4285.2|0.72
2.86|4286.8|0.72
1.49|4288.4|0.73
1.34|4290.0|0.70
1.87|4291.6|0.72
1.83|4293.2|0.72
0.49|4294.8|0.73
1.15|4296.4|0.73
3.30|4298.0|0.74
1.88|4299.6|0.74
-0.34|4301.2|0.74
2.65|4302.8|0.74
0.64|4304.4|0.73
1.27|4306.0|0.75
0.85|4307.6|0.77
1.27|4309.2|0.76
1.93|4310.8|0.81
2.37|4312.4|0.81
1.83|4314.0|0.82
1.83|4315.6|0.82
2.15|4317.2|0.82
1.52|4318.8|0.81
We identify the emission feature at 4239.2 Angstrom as [O II] 3727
